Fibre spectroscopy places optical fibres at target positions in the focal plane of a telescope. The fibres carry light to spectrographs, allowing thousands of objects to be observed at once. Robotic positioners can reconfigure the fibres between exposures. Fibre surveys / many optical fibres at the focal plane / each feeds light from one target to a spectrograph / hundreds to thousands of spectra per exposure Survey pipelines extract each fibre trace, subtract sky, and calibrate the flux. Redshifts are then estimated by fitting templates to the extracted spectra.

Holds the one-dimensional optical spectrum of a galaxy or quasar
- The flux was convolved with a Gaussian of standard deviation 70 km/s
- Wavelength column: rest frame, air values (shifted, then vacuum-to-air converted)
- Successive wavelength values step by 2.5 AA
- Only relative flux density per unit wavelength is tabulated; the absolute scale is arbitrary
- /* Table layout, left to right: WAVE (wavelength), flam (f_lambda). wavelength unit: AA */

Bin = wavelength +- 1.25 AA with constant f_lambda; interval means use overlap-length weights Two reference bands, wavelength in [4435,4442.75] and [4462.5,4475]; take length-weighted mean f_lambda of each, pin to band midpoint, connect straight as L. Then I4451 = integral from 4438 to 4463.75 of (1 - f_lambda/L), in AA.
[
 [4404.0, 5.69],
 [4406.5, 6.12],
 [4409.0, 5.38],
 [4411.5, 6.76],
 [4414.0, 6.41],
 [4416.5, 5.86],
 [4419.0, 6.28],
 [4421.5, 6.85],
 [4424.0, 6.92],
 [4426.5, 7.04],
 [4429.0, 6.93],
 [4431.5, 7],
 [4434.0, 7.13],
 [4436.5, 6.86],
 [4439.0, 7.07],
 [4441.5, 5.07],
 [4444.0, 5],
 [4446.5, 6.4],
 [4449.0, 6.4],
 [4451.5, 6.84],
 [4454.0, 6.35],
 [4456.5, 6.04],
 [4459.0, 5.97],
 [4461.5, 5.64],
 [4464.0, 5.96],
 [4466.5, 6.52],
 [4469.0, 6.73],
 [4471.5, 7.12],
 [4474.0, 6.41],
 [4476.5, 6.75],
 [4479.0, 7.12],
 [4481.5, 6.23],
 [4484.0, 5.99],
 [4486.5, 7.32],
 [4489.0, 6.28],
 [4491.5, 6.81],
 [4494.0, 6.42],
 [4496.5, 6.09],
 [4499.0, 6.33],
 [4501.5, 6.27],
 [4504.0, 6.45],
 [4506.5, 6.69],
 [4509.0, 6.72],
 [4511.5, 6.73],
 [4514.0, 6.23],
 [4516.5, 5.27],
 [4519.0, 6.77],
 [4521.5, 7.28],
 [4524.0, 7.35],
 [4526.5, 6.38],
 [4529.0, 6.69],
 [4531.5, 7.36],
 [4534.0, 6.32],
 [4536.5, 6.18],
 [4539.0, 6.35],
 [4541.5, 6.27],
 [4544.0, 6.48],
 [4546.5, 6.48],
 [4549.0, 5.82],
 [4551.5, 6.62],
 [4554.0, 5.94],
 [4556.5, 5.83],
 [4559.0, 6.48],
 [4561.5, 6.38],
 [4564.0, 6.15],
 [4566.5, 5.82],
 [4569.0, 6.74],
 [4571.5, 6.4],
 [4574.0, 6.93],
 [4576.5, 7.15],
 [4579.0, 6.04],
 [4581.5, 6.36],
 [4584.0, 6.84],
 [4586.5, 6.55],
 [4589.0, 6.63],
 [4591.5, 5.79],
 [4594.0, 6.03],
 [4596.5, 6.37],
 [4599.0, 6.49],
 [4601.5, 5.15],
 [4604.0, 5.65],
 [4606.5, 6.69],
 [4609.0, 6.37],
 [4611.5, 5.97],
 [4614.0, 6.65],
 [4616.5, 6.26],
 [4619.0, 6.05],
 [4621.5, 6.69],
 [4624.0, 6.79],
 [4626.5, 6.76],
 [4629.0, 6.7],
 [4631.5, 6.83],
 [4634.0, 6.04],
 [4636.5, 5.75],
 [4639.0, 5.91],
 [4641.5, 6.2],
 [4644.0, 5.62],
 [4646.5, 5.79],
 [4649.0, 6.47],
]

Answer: 1.5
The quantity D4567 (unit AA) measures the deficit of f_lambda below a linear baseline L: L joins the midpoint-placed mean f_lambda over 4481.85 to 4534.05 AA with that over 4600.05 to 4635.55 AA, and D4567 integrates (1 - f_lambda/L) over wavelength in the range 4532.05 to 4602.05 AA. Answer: 1.1 AA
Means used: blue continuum 6.56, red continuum 6.32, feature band 6.33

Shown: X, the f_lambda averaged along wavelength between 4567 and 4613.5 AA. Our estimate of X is 6.34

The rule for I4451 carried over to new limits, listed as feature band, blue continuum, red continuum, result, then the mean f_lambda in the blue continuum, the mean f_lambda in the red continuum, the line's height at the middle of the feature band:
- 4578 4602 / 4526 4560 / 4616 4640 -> 0.4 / 6.37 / 6.39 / 6.38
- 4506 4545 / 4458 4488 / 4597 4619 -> -1.3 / 6.48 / 6.16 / 6.36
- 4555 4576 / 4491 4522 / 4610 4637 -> 0.2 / 6.44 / 6.43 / 6.43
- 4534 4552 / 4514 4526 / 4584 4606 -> 0.4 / 6.6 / 6.15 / 6.46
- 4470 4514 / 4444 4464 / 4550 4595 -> -2.5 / 6.14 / 6.37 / 6.21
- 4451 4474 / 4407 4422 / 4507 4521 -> -0.1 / 6.22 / 6.41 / 6.31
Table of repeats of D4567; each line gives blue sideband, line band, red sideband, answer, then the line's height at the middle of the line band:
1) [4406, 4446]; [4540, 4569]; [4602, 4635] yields 0.8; 6.4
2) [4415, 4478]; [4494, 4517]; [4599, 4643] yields 0.1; 6.39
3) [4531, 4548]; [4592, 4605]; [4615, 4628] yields 1.1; 6.5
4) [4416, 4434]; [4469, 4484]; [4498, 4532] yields 0.0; 6.67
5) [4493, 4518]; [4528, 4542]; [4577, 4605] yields -0.6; 6.28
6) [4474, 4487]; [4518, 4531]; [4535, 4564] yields -1.1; 6.39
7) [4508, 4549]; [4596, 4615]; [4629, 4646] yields 0.2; 6.22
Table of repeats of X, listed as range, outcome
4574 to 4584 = 6.61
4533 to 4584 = 6.35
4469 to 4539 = 6.58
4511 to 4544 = 6.55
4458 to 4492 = 6.49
